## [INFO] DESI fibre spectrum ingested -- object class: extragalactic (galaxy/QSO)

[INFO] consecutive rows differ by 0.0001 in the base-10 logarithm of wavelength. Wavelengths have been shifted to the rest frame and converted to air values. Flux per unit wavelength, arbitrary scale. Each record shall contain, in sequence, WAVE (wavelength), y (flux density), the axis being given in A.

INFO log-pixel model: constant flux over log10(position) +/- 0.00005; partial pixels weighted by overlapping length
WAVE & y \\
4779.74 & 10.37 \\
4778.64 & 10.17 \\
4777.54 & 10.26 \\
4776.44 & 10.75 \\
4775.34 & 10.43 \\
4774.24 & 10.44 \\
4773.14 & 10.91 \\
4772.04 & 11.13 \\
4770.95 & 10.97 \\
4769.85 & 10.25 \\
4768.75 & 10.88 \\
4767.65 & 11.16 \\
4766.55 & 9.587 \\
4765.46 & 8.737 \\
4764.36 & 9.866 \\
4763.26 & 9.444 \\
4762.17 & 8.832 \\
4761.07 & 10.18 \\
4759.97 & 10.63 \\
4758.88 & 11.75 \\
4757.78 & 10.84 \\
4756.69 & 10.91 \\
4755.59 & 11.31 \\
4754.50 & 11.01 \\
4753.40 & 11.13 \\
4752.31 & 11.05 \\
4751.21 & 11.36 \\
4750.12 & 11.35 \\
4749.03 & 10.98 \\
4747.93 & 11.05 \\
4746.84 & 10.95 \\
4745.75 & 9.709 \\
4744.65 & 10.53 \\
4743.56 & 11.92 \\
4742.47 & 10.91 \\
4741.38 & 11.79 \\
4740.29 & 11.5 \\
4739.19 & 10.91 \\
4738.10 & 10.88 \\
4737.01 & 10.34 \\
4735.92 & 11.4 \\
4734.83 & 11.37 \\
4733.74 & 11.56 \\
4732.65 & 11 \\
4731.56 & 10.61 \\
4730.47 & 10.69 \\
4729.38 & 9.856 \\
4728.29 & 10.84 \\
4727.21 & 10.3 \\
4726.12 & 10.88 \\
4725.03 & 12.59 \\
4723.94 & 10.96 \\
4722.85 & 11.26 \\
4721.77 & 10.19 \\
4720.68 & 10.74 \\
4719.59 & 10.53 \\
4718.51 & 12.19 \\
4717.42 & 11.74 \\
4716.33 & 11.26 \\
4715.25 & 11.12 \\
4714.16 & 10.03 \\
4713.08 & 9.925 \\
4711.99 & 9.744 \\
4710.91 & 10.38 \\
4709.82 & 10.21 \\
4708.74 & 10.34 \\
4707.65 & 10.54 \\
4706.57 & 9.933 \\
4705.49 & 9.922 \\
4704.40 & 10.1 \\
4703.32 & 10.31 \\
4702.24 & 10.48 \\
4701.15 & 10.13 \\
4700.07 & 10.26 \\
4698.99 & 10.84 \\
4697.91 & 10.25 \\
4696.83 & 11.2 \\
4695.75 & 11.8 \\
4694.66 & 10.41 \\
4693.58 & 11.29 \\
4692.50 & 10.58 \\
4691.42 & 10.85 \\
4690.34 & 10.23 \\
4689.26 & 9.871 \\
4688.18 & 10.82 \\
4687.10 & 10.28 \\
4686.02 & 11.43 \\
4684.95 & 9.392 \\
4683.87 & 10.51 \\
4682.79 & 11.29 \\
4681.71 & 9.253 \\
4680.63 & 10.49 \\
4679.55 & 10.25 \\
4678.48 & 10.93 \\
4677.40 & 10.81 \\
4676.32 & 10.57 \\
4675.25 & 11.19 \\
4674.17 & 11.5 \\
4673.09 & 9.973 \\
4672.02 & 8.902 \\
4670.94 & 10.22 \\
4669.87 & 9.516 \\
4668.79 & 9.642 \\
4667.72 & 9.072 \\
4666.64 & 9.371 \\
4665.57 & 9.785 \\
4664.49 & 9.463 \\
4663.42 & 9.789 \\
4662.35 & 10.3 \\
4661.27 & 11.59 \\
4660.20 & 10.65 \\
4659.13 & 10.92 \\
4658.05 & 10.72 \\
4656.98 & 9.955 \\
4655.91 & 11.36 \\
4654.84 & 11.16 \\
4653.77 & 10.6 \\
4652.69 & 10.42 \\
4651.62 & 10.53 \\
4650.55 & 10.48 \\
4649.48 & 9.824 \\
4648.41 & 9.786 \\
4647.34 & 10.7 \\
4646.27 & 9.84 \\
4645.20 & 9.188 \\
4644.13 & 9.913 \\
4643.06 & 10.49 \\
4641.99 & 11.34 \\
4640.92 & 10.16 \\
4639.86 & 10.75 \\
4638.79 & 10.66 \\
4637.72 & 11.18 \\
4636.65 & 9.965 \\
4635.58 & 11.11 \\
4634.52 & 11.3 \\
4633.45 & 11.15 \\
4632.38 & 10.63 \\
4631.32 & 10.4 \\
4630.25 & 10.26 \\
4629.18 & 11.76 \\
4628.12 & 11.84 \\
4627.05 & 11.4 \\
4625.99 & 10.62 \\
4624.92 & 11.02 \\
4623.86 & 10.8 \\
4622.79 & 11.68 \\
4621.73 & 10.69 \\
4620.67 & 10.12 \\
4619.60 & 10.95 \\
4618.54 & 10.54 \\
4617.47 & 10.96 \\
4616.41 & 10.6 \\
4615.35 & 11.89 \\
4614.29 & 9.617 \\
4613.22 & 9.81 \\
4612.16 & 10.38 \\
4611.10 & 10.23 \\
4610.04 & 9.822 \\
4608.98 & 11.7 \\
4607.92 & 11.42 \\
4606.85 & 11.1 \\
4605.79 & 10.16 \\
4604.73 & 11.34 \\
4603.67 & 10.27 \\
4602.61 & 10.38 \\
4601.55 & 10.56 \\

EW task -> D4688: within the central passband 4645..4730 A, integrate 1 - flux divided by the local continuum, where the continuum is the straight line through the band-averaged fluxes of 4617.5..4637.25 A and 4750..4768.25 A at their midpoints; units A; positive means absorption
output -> 2.0 A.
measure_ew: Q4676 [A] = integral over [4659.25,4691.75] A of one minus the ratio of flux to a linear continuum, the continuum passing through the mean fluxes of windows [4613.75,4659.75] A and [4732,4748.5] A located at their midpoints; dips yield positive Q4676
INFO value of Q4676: 1.6 A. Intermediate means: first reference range 10.7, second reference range 11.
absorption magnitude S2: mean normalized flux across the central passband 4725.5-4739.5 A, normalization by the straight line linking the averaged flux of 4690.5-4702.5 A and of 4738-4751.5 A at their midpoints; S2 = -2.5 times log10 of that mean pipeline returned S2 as 0.01 mag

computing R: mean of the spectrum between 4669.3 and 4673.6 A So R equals 9.66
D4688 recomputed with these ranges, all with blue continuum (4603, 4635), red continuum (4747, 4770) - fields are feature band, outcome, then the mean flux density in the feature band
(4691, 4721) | 0.2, 10.6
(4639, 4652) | 0.6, 10.3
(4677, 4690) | 0.3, 10.4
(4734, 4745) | -0.6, 11.2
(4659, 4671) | 0.8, 9.99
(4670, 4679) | 0.2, 10.5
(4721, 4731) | -0.2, 10.8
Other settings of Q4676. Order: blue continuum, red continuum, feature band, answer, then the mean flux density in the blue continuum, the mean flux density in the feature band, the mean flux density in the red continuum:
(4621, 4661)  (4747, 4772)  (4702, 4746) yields -0.6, 10.7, 10.8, 10.6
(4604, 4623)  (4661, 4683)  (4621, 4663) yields -1.0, 10.7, 10.7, 10.2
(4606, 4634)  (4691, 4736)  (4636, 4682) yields 2.0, 10.8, 10.3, 10.7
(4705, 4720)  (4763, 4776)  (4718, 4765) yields -1.9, 10.6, 10.9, 10.3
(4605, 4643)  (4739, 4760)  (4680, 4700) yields 0.7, 10.8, 10.6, 11.1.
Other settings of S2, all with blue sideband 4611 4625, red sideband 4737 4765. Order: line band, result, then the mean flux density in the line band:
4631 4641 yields -0.008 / 10.8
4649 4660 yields 0.011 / 10.6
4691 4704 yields 0.006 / 10.7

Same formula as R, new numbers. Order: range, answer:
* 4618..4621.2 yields 10.5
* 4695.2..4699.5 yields 11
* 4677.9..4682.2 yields 10.2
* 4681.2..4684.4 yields 10.3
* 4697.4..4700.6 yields 10.5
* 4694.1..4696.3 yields 11.1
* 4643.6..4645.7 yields 9.55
